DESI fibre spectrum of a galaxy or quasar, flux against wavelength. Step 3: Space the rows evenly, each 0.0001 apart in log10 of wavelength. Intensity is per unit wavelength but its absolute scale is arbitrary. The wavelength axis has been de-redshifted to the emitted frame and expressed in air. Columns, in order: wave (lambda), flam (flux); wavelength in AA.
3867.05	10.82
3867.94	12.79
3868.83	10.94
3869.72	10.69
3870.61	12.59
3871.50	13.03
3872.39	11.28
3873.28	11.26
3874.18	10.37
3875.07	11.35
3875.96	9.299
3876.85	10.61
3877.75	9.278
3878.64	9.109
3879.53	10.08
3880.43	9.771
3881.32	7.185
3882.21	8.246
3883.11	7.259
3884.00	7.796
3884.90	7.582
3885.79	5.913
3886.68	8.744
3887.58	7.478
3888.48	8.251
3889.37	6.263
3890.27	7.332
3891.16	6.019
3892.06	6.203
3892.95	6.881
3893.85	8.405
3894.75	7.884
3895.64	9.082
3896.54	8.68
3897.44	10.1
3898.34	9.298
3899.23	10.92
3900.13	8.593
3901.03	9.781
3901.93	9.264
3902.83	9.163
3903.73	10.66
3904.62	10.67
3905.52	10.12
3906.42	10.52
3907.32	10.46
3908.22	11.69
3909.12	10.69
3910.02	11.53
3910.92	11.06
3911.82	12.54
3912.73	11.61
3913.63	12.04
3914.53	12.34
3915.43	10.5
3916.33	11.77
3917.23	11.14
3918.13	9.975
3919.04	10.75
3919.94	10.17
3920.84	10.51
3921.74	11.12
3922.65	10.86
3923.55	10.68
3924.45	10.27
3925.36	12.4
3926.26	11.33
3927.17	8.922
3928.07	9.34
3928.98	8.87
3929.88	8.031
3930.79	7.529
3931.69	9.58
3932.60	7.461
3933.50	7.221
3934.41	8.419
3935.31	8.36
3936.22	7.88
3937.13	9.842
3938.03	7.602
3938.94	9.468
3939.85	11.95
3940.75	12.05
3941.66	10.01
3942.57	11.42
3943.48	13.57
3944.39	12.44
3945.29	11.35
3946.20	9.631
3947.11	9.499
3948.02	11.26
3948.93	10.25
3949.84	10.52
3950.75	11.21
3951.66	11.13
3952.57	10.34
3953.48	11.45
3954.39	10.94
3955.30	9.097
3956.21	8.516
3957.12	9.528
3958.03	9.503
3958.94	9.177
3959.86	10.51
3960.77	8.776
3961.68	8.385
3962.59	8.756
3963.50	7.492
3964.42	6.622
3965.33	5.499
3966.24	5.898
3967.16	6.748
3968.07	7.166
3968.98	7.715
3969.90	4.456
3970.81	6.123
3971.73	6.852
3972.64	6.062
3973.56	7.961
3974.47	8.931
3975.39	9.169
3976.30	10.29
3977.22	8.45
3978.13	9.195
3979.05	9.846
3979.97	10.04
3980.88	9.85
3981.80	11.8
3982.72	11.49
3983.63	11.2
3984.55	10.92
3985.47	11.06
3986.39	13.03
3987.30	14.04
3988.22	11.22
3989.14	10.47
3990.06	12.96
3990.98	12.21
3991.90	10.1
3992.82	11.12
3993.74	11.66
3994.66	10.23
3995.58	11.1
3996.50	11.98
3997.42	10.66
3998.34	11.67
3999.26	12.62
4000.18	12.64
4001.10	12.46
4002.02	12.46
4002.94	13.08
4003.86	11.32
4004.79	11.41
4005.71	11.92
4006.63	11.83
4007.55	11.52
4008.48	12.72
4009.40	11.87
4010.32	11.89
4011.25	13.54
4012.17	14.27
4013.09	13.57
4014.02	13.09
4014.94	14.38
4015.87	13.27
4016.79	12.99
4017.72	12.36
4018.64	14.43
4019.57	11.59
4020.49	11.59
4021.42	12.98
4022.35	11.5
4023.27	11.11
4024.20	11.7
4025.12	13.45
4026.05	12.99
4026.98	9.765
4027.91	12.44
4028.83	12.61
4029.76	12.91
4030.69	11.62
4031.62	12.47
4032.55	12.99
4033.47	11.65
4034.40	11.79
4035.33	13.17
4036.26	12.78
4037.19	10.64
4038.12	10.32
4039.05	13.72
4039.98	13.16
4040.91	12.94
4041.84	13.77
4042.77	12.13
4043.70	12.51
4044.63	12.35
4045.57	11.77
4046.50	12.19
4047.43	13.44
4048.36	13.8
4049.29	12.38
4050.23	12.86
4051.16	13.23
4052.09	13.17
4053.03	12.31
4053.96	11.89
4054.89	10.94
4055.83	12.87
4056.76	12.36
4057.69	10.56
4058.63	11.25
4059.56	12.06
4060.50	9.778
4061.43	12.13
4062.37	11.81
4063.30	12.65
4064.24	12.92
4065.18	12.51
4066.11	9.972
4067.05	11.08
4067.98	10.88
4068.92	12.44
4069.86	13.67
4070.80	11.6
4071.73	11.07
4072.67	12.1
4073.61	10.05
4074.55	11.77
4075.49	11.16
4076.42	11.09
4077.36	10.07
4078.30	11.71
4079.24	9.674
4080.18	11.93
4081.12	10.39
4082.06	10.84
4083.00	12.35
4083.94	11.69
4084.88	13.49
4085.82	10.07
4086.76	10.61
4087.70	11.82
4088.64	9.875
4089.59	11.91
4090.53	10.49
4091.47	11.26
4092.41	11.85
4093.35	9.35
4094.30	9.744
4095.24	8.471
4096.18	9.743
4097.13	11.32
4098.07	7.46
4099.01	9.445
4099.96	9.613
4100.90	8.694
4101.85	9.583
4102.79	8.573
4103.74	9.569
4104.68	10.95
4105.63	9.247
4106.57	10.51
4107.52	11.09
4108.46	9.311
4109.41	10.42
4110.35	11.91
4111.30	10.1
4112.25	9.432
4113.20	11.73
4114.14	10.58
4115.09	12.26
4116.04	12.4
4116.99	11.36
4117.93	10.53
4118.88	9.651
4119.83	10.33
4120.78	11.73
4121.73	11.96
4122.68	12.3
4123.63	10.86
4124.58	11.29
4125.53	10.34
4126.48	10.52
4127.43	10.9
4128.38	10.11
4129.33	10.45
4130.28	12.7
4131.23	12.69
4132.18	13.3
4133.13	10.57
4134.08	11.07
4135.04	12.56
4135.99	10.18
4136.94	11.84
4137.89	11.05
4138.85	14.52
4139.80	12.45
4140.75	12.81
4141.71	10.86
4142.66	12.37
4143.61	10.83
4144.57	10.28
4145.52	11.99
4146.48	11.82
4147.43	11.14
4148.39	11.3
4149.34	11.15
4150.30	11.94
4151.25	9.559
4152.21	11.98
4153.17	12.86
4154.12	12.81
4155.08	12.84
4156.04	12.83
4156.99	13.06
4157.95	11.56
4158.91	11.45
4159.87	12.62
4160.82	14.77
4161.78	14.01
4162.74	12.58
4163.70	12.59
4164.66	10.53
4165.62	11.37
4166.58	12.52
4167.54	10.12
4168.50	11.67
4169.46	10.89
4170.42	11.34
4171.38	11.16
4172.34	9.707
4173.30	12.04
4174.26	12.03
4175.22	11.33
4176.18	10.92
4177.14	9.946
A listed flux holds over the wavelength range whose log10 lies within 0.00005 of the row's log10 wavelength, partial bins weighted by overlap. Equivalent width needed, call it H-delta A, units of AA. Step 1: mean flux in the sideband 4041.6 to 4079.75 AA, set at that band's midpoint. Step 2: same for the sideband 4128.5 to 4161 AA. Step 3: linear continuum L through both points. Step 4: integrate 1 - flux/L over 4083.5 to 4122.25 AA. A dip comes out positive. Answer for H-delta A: 4.6 AA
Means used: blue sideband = 11.9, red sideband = 11.9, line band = 10.5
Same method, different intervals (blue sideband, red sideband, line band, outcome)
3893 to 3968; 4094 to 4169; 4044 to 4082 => -3.7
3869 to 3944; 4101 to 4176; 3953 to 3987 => 4.3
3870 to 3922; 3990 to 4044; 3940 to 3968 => 3.1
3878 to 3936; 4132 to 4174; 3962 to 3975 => 4.0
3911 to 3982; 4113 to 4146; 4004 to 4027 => -5.0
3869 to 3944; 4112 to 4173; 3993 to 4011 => -2.3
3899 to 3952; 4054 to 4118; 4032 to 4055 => -3.7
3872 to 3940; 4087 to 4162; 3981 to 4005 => -3.7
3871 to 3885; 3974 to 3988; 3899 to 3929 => -2.1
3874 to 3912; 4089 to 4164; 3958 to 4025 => -4.6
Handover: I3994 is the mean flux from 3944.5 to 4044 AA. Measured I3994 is 11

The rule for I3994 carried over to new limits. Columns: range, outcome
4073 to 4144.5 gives 10.9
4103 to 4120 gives 10.6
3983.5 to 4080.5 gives 12.1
